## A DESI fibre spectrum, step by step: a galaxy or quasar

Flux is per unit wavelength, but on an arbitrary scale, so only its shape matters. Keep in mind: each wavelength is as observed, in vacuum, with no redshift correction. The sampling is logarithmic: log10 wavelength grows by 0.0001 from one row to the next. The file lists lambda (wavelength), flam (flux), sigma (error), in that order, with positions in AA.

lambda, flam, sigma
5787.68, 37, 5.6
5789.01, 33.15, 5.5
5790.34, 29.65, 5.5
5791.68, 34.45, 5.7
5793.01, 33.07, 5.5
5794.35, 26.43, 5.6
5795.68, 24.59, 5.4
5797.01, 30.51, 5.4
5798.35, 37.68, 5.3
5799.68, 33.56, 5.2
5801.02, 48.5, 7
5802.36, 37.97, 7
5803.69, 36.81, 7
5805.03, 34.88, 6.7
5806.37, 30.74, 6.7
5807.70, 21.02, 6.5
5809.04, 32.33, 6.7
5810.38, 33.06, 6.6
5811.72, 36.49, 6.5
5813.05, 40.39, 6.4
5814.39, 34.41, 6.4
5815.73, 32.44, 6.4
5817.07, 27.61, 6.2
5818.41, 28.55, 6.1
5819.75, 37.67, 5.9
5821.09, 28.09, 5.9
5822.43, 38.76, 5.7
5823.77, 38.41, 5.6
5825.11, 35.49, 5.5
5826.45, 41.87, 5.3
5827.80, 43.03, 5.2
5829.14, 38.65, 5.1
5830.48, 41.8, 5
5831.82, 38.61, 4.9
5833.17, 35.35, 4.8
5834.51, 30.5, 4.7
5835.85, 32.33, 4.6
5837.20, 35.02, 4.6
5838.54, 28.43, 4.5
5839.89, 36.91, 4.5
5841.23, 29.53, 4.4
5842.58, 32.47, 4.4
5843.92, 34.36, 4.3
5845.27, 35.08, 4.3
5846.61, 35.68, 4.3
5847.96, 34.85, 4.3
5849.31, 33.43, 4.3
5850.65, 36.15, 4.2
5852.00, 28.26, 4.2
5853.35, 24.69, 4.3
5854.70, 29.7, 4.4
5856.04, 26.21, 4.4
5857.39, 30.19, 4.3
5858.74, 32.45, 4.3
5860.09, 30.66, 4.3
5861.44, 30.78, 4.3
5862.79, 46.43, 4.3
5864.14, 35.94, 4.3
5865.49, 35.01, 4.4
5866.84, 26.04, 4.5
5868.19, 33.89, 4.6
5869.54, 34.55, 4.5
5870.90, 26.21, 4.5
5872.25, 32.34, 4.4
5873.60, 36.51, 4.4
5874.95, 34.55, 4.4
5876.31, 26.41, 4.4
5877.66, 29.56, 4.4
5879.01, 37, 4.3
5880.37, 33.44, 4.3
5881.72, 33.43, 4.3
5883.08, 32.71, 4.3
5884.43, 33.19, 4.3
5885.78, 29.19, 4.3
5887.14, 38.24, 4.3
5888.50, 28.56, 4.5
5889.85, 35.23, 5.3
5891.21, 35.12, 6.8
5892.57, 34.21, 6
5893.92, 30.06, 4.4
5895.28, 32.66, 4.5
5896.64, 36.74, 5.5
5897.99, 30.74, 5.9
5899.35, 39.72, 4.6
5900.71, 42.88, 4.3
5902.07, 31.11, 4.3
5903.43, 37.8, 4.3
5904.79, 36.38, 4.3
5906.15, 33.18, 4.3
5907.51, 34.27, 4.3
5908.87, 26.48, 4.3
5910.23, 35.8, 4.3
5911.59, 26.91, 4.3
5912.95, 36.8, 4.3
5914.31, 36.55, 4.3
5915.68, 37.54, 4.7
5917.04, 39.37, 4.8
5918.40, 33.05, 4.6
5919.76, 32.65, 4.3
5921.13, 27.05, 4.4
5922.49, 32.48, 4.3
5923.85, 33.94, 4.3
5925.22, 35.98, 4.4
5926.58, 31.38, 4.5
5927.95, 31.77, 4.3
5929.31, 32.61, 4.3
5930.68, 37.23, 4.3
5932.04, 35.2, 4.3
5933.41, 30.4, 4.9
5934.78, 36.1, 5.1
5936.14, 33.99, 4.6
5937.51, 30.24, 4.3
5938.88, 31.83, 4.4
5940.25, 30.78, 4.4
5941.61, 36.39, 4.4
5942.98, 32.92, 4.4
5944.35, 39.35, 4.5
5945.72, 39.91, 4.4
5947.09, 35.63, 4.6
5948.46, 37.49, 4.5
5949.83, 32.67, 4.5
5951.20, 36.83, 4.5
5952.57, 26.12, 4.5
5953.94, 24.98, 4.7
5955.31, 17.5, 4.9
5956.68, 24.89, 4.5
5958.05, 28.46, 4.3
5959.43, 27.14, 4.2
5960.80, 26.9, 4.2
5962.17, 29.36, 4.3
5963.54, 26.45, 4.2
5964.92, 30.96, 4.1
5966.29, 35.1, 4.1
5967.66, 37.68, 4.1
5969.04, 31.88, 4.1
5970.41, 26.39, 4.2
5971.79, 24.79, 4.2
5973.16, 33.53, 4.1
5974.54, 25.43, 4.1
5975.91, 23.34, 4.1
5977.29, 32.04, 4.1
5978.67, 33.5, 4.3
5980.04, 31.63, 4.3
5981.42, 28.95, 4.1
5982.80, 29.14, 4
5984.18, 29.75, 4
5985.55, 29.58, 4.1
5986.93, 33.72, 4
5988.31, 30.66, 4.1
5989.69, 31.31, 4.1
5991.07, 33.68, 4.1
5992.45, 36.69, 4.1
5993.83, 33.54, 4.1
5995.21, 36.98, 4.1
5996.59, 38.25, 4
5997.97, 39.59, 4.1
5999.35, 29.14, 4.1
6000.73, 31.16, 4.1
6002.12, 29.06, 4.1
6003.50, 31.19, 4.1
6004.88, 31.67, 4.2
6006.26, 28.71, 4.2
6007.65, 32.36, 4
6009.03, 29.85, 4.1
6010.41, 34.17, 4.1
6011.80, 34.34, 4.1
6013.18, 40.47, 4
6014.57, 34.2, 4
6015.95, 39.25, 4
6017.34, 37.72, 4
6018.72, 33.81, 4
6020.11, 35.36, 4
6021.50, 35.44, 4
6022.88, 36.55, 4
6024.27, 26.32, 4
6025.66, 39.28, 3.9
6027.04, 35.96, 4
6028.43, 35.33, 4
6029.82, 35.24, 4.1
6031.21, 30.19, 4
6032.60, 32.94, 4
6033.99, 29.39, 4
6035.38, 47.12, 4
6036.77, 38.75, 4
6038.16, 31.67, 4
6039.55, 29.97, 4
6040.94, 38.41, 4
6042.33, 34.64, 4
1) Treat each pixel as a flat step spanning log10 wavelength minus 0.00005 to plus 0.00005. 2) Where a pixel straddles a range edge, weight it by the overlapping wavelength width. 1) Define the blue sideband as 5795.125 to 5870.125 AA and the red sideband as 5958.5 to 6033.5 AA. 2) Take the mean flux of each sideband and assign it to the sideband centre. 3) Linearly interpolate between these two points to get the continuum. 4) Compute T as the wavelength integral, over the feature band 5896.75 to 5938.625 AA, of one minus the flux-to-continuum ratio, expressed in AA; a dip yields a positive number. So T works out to -1.1 AA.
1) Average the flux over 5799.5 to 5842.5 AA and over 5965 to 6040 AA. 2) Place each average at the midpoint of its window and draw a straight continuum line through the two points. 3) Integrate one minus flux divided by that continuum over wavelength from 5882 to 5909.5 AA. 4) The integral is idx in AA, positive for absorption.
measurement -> 0.2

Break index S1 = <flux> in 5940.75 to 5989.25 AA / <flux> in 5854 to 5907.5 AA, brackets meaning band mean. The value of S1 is 0.92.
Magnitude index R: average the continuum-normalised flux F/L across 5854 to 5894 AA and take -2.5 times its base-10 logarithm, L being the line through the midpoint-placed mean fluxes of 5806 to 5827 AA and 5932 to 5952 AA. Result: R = 0.05 mag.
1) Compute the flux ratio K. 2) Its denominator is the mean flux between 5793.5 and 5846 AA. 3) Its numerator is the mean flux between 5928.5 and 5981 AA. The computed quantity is 0.91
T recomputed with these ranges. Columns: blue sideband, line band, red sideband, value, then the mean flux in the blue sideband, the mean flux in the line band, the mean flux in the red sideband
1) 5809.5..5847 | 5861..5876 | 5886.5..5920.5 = 0.4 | 35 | 33.7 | 34.5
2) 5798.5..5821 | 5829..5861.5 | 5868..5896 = 0.6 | 34.1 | 32.8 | 32.7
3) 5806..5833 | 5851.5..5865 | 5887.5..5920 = 1.2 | 35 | 31.6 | 34.4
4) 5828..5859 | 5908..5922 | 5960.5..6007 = -0.4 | 33.2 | 33.2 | 31.3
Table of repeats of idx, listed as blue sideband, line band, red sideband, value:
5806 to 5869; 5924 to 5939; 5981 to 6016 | -0.10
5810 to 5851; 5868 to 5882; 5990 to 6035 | 0.94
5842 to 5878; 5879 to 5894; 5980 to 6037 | -0.34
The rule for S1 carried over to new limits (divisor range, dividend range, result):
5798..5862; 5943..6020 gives 0.94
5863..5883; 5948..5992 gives 0.91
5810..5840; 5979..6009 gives 0.91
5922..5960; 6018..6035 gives 1.05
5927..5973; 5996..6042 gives 1.09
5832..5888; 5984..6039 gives 1.04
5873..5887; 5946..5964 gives 0.89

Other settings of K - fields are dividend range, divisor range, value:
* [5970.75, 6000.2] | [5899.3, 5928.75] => 0.93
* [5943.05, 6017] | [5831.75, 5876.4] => 0.97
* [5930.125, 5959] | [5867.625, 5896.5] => 0.98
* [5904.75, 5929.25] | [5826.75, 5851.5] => 0.95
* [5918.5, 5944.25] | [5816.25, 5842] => 0.94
